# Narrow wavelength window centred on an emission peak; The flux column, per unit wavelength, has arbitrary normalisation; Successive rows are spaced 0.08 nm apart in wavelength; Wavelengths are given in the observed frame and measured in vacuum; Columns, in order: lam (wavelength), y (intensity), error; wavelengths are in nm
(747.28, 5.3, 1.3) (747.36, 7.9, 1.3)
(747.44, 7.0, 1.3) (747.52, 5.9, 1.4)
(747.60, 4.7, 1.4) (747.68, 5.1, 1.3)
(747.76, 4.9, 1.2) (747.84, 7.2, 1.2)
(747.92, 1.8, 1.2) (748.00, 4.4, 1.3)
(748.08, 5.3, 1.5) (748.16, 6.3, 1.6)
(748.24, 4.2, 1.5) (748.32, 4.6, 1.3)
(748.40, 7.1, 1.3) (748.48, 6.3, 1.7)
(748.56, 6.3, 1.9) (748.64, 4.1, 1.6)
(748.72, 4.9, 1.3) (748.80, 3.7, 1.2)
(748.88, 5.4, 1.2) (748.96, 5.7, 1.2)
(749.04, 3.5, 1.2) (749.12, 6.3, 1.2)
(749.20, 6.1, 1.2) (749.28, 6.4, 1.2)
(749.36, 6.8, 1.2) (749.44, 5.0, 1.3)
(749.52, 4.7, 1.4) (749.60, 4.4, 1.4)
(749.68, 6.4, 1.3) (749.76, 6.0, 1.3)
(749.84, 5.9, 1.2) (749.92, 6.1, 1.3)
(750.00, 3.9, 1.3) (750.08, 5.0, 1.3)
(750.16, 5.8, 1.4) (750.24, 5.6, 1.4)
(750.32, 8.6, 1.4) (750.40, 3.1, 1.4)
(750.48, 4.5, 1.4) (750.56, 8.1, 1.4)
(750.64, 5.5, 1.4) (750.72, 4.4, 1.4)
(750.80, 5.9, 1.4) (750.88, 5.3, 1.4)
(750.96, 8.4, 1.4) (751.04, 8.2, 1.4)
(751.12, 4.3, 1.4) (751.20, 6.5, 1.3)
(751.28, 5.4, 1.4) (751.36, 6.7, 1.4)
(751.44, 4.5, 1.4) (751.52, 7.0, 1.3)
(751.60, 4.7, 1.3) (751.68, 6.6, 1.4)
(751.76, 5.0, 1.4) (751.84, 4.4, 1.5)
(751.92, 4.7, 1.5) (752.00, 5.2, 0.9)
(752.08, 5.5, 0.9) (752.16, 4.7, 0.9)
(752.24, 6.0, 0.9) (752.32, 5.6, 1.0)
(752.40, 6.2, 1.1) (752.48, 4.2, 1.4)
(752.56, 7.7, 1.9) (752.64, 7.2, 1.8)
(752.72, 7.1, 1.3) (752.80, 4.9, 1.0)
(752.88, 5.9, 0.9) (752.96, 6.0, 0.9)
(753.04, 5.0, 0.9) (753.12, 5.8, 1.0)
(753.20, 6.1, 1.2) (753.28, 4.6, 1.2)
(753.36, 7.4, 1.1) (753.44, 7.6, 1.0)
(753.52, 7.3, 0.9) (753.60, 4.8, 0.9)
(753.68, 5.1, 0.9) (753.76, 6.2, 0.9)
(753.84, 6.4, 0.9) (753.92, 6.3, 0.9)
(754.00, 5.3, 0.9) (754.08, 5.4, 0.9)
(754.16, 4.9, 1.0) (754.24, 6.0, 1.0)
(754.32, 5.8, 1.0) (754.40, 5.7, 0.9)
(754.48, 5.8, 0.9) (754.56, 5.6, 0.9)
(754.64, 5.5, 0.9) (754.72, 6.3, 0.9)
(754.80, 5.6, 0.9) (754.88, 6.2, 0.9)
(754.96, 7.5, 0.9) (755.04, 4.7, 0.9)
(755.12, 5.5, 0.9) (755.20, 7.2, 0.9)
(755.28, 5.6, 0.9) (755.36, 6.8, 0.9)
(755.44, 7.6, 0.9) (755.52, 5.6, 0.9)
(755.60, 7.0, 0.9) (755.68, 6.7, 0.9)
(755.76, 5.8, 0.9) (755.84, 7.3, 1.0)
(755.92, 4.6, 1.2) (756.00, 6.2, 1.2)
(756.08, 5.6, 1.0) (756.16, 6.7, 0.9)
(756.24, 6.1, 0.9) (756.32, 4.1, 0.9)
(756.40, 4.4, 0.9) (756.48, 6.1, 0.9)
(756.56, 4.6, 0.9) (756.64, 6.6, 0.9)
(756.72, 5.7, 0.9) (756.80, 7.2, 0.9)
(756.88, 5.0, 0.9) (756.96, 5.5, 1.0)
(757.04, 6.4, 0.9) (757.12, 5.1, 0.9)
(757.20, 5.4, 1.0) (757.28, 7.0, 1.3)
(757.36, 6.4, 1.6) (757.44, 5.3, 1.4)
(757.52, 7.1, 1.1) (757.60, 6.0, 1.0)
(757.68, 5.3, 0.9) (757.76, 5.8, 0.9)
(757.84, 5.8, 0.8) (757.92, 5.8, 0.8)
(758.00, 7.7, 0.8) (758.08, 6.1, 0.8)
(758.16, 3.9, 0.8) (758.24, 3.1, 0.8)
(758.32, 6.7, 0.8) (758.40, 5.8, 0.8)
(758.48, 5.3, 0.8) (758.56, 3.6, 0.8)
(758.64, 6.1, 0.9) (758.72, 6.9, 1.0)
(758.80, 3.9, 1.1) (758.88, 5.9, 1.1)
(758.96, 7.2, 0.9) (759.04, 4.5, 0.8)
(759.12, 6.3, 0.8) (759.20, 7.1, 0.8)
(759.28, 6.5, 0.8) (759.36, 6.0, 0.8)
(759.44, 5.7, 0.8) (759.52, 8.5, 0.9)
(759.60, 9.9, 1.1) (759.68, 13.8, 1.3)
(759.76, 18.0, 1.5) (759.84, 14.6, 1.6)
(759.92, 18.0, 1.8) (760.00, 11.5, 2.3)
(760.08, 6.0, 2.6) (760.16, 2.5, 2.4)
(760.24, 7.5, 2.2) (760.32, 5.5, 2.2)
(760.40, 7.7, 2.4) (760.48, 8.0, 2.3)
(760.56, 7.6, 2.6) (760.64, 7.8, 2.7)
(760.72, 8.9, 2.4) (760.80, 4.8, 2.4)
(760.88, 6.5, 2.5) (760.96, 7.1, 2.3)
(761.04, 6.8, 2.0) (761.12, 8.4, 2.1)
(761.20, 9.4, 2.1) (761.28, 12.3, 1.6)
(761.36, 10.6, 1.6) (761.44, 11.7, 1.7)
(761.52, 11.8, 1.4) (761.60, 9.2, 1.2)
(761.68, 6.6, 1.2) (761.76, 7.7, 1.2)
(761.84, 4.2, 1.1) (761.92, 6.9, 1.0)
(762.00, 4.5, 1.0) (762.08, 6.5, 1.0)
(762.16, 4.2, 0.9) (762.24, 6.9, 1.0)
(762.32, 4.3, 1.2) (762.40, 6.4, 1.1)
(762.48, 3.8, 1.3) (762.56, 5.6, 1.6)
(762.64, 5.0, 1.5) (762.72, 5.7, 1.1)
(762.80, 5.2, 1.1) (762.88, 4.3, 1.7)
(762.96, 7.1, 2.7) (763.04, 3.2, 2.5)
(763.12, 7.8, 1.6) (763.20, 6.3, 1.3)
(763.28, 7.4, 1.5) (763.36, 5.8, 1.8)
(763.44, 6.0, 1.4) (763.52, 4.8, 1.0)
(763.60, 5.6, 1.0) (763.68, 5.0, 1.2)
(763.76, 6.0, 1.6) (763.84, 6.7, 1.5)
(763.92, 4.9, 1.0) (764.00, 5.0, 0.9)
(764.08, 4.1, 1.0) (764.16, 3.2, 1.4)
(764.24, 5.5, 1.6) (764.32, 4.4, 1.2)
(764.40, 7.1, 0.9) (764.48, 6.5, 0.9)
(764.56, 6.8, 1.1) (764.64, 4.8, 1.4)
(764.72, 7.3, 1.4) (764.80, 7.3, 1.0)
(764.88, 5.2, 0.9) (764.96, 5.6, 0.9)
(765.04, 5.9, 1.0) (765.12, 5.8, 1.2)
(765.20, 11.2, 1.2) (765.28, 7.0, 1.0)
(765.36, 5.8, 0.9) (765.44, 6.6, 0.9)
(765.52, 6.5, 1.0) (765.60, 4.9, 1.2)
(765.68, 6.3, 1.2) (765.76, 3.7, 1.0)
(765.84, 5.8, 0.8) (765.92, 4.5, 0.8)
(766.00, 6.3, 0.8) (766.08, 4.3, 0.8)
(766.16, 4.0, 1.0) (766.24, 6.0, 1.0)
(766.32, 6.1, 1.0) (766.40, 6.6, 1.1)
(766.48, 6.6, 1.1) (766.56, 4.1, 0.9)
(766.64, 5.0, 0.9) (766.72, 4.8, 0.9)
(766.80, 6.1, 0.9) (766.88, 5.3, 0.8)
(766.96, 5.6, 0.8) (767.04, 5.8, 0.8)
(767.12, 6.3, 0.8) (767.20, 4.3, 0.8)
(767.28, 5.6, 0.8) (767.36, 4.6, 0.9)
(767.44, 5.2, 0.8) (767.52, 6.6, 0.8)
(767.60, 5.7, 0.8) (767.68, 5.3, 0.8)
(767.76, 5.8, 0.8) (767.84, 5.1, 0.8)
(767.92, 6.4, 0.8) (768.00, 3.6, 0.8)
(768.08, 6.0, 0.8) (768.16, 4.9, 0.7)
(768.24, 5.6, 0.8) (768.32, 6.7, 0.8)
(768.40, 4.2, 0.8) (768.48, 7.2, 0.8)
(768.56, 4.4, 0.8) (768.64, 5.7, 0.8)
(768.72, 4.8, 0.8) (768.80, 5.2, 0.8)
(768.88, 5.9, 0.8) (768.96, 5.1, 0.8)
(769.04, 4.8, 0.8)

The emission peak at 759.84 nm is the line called [S II] 6716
